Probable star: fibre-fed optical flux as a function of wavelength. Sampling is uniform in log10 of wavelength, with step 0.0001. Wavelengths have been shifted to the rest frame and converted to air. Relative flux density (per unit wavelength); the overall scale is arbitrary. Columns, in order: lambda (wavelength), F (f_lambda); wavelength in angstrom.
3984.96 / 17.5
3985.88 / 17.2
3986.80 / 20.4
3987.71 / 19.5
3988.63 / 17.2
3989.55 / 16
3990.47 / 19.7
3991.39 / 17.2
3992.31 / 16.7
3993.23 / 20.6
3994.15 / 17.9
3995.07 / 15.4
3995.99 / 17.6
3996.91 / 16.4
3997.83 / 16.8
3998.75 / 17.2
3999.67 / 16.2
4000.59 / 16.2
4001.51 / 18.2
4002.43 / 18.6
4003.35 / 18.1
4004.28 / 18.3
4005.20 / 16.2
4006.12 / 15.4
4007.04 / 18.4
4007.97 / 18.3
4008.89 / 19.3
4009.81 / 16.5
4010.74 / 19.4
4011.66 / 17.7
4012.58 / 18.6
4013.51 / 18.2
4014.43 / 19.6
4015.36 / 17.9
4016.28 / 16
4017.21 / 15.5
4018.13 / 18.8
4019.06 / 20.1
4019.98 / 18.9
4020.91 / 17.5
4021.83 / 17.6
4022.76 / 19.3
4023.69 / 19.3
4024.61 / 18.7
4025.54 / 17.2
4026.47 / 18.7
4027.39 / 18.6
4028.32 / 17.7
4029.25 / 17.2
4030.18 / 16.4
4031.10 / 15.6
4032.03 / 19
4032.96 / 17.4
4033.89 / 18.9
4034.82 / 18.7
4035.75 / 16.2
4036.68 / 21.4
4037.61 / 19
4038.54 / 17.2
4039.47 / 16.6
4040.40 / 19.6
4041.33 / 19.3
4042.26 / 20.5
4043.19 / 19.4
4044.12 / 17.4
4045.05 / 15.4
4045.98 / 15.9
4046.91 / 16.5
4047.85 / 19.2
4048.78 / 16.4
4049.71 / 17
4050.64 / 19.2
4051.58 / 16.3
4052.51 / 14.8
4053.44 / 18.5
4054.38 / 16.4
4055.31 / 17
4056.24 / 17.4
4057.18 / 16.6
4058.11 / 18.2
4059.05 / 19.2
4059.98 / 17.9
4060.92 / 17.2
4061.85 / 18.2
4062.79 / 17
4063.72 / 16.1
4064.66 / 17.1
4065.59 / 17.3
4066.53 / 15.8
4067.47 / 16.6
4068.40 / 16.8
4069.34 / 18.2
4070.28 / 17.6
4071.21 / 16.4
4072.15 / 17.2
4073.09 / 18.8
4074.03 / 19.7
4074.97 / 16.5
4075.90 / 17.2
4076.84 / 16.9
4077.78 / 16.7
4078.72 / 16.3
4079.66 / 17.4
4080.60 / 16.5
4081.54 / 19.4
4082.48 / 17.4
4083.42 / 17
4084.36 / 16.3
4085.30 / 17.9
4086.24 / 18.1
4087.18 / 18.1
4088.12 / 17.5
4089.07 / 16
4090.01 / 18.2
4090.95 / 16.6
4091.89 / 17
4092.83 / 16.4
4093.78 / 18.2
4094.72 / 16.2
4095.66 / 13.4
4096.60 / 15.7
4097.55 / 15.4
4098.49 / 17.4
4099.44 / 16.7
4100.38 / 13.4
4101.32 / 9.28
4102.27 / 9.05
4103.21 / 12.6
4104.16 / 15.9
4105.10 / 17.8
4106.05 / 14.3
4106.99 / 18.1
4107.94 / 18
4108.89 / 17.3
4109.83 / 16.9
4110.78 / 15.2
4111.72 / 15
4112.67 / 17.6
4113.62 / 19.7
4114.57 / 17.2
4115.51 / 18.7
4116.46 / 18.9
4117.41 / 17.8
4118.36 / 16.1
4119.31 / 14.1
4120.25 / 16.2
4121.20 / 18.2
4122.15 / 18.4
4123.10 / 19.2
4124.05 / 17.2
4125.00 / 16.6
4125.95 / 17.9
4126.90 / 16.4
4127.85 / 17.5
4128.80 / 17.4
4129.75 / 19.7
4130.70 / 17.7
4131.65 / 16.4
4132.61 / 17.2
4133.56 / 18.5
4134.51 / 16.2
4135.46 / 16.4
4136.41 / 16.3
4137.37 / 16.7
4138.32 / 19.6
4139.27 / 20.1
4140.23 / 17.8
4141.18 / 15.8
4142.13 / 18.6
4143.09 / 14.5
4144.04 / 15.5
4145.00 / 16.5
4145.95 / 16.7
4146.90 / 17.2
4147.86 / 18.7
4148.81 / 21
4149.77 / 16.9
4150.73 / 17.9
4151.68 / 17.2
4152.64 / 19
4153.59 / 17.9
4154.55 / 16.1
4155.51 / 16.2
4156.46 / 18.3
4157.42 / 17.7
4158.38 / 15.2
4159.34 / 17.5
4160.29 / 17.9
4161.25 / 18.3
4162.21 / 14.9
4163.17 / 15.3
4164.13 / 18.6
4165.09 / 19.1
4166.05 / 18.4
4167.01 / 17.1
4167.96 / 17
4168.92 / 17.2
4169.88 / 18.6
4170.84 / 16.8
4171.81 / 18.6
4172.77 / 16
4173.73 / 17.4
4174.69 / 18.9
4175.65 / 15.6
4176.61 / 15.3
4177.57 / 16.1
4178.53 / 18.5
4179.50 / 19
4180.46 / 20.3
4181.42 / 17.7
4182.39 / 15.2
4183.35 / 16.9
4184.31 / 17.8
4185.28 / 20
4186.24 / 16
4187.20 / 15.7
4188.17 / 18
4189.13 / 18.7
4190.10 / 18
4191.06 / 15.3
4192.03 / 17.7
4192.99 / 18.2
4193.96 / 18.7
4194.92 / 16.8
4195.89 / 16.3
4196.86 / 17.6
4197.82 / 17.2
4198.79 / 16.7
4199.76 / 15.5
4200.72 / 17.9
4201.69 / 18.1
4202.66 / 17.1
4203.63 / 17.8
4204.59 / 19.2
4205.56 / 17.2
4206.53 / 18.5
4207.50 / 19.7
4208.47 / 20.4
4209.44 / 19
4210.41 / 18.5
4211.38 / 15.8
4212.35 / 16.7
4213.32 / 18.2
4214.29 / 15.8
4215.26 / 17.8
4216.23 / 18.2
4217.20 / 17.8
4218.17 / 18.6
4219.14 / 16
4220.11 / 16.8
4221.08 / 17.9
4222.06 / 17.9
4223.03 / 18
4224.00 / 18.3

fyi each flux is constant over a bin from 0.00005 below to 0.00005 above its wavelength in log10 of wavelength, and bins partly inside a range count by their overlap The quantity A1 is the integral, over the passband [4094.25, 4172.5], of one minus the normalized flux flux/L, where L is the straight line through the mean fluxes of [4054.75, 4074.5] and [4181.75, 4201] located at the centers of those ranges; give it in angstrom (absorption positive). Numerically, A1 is 1.8 angstrom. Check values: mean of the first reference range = 17.4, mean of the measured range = 16.9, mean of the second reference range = 17.2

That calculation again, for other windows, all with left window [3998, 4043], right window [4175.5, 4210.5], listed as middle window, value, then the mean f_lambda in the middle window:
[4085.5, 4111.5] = 2.9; 15.9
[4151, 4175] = 0.4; 17.4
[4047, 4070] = 0.9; 17.3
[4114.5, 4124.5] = 0.2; 17.5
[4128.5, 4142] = 0.1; 17.6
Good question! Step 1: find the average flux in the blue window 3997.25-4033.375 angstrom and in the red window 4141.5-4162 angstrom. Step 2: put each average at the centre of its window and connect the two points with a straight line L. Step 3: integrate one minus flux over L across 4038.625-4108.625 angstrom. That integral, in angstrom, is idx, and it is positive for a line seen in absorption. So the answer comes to 2.87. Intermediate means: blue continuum 17.8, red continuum 17.3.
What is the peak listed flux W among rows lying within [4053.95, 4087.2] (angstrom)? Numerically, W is 19.7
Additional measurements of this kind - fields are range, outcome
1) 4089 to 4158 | 21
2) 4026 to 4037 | 21.4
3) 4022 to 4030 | 19.3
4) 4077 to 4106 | 19.4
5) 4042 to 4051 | 20.5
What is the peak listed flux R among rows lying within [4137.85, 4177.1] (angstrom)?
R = 21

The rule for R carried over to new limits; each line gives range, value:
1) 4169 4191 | 20.3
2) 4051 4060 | 19.2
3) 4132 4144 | 20.1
